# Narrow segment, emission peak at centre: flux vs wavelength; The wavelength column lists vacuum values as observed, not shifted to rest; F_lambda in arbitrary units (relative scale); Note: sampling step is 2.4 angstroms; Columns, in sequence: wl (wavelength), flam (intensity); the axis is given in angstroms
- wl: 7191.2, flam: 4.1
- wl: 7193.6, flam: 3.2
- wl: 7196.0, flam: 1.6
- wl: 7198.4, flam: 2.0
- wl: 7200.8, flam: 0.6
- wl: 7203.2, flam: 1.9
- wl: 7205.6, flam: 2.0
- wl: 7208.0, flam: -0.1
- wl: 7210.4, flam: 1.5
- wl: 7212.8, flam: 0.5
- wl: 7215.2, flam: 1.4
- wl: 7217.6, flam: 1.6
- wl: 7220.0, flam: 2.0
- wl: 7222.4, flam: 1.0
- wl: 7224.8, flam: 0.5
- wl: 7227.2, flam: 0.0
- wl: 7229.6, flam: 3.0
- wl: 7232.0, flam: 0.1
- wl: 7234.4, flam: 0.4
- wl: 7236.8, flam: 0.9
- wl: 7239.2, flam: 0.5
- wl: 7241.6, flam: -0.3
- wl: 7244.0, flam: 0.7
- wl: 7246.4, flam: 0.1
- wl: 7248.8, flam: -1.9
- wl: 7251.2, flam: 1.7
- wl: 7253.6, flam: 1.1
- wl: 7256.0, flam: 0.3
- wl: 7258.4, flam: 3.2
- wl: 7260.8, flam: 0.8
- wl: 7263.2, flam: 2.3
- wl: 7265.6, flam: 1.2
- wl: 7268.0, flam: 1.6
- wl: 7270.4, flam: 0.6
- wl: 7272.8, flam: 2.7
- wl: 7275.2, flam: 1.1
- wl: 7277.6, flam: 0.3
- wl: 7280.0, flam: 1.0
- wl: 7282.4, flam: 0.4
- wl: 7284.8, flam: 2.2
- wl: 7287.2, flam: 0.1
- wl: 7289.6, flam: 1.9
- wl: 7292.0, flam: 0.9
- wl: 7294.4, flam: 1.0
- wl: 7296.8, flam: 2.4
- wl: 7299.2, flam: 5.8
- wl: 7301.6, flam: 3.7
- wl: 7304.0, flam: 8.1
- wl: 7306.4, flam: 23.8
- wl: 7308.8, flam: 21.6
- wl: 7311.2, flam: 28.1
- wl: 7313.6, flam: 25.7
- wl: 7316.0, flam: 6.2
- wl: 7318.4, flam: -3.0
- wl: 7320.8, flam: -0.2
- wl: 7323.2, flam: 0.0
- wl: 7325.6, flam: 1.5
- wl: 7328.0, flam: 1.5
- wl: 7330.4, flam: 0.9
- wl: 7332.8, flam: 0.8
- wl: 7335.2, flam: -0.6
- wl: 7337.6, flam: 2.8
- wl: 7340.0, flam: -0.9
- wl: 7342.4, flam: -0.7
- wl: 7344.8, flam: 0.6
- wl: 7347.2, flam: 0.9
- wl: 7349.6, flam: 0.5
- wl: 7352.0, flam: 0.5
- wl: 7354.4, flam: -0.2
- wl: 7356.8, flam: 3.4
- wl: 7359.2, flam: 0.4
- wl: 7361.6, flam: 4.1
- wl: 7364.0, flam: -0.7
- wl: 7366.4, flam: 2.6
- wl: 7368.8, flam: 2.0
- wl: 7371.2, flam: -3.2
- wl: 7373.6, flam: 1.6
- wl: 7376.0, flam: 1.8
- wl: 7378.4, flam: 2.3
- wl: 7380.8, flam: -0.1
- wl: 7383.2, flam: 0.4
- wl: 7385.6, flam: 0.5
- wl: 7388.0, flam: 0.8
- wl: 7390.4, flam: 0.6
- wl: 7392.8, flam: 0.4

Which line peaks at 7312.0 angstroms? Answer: [O II] 3727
